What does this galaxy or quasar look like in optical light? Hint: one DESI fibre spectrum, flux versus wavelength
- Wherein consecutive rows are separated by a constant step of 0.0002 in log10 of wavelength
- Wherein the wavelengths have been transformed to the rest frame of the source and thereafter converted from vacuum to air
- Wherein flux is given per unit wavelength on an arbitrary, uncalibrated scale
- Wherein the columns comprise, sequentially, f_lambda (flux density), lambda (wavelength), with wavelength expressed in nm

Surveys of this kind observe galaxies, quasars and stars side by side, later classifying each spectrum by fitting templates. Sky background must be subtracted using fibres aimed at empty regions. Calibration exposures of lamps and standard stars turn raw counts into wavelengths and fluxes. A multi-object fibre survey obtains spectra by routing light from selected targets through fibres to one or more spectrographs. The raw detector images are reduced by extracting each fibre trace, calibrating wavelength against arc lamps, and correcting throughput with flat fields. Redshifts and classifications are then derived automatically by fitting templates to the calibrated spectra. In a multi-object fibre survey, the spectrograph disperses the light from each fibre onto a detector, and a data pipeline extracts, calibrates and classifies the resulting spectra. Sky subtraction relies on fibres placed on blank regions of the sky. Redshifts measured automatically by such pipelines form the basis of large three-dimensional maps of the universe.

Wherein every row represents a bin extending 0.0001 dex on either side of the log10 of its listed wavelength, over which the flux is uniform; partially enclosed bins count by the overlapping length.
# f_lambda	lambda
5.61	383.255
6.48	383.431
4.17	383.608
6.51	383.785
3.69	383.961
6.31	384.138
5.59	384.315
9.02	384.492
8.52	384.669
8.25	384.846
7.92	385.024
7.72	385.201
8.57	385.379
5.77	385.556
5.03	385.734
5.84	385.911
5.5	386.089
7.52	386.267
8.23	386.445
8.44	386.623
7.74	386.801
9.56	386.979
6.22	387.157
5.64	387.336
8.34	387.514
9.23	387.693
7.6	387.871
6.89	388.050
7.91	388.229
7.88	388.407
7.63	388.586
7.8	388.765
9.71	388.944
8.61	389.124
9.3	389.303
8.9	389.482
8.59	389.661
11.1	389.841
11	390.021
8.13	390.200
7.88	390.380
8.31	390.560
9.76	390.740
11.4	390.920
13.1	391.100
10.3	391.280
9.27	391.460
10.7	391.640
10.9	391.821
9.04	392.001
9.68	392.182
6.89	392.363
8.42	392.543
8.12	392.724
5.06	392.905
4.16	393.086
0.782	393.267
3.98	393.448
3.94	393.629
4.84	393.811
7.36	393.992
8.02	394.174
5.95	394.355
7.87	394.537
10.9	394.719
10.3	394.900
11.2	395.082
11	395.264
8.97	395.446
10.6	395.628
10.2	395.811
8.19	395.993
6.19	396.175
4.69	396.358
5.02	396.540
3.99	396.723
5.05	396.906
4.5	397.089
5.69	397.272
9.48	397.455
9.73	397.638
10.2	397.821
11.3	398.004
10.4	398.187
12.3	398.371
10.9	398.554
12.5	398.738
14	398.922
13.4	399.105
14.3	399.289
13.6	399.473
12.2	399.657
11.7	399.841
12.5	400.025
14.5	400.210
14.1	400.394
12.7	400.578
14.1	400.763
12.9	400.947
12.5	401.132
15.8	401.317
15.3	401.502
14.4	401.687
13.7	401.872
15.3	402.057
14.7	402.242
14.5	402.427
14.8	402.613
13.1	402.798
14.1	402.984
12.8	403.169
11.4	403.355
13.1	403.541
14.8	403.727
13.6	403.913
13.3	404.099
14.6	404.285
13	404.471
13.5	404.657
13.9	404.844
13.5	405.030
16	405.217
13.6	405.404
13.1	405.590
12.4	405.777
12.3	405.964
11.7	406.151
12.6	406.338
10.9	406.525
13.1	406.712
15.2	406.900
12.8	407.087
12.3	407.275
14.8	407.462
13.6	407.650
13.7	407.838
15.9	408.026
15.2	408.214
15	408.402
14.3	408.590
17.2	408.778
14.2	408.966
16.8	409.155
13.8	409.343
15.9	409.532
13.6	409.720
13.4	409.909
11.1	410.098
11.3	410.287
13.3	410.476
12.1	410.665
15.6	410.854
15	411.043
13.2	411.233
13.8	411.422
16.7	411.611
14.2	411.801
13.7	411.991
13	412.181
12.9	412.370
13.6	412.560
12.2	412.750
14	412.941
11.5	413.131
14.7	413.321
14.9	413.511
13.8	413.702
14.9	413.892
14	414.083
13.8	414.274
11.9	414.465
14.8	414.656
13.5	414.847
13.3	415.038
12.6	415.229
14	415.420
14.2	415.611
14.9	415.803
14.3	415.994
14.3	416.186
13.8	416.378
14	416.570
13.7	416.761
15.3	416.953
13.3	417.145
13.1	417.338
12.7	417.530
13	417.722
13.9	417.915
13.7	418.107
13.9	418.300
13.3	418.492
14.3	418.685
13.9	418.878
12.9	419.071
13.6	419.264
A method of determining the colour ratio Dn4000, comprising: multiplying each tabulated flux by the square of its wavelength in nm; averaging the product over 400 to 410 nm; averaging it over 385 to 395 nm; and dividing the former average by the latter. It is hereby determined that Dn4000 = 1.9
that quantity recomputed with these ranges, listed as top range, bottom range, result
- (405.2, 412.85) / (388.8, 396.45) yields 1.78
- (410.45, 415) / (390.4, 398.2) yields 1.89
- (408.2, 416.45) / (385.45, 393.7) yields 1.96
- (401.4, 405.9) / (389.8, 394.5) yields 1.85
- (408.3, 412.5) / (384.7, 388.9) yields 2.12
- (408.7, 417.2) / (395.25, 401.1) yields 1.44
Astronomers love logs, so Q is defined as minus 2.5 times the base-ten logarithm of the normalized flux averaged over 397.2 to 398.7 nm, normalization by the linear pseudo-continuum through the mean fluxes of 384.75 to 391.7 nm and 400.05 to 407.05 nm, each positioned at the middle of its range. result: 0.16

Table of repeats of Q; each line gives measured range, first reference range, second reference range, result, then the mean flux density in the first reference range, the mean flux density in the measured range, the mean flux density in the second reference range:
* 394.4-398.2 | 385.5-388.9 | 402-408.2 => 0.256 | 7.35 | 8.28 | 13.6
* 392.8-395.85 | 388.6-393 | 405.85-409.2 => 0.370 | 9.21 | 7.32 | 13.9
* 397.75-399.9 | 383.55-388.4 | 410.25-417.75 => -0.203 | 7.14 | 12.3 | 13.7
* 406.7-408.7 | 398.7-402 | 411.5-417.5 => -0.040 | 13.6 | 14.2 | 13.8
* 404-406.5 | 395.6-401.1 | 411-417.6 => -0.123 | 10.4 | 13.3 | 13.8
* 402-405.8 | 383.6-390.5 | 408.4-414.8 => -0.153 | 7.7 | 13.8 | 13.9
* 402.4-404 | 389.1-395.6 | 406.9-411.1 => -0.116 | 8.45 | 13.5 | 14.1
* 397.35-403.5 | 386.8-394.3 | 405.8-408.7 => -0.149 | 8.08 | 13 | 13.6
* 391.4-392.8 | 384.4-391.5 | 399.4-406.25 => 0.076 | 8.35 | 9.13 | 13.6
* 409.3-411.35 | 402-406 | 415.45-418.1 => 0.025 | 13.7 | 13.5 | 13.9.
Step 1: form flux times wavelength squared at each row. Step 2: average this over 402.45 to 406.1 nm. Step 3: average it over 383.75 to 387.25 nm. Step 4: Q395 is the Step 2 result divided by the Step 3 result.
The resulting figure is 2.1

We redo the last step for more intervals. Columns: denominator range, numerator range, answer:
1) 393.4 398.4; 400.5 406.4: 1.79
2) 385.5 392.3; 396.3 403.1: 1.46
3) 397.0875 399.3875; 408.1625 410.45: 1.38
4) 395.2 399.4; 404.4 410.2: 1.57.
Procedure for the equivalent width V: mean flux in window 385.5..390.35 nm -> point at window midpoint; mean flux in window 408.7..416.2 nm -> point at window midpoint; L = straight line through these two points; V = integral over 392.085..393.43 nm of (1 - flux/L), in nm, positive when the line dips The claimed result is 0.448 nm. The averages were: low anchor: 7.95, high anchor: 13.9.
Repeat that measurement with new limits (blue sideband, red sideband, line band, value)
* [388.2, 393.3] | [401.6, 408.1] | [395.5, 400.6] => 0.56 nm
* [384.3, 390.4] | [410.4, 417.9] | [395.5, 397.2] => 0.58 nm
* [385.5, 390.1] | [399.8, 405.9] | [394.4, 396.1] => 0.16 nm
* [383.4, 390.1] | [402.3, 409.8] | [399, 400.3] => -0.15 nm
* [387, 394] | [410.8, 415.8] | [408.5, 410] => -0.24 nm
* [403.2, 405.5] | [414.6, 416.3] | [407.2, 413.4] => -0.07 nm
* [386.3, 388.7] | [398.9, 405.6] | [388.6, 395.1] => 0.75 nm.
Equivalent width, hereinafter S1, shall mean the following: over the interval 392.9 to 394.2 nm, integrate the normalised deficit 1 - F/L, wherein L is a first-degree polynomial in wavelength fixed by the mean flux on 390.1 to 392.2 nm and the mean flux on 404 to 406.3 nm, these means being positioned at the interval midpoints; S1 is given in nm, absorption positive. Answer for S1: 0.73 nm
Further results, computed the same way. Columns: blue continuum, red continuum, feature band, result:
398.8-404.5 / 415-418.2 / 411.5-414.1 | -0.019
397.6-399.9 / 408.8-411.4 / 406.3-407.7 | 0.024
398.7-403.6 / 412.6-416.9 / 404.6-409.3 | -0.069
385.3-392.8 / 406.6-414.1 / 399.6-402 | -0.432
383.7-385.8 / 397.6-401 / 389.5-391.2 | -0.146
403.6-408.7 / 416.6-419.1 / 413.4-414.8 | -0.036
